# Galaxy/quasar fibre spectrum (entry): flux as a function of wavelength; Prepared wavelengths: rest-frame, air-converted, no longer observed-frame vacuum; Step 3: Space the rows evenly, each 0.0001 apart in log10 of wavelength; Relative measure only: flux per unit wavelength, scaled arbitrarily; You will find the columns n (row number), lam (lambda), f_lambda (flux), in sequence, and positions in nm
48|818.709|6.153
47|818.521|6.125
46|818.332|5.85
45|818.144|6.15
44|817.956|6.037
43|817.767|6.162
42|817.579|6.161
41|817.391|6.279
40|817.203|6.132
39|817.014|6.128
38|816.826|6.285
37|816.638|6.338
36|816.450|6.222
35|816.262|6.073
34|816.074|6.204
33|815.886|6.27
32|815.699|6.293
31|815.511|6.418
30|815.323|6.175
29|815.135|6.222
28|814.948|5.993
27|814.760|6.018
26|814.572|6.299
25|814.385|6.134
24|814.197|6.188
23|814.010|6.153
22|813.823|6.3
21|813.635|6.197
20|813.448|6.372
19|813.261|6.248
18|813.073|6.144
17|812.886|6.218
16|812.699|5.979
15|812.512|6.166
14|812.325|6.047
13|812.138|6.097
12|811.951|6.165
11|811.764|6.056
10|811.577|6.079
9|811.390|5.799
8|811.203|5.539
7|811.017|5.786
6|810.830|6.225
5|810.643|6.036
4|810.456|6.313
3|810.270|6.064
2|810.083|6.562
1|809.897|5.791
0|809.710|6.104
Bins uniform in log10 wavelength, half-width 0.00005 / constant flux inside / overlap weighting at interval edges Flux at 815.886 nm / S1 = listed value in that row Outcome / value 6.27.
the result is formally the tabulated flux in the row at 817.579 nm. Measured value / 6.161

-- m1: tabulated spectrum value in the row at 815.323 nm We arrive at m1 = 6.175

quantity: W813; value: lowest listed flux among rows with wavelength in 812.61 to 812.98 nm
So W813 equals 5.979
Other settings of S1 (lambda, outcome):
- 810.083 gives 6.562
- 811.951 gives 6.165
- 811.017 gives 5.786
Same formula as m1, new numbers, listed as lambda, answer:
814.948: 5.993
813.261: 6.248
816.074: 6.204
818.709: 6.153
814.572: 6.299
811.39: 5.799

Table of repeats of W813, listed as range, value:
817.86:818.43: 5.85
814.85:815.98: 5.993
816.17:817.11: 6.073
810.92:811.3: 5.539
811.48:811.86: 6.056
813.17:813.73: 6.197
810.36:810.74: 6.036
